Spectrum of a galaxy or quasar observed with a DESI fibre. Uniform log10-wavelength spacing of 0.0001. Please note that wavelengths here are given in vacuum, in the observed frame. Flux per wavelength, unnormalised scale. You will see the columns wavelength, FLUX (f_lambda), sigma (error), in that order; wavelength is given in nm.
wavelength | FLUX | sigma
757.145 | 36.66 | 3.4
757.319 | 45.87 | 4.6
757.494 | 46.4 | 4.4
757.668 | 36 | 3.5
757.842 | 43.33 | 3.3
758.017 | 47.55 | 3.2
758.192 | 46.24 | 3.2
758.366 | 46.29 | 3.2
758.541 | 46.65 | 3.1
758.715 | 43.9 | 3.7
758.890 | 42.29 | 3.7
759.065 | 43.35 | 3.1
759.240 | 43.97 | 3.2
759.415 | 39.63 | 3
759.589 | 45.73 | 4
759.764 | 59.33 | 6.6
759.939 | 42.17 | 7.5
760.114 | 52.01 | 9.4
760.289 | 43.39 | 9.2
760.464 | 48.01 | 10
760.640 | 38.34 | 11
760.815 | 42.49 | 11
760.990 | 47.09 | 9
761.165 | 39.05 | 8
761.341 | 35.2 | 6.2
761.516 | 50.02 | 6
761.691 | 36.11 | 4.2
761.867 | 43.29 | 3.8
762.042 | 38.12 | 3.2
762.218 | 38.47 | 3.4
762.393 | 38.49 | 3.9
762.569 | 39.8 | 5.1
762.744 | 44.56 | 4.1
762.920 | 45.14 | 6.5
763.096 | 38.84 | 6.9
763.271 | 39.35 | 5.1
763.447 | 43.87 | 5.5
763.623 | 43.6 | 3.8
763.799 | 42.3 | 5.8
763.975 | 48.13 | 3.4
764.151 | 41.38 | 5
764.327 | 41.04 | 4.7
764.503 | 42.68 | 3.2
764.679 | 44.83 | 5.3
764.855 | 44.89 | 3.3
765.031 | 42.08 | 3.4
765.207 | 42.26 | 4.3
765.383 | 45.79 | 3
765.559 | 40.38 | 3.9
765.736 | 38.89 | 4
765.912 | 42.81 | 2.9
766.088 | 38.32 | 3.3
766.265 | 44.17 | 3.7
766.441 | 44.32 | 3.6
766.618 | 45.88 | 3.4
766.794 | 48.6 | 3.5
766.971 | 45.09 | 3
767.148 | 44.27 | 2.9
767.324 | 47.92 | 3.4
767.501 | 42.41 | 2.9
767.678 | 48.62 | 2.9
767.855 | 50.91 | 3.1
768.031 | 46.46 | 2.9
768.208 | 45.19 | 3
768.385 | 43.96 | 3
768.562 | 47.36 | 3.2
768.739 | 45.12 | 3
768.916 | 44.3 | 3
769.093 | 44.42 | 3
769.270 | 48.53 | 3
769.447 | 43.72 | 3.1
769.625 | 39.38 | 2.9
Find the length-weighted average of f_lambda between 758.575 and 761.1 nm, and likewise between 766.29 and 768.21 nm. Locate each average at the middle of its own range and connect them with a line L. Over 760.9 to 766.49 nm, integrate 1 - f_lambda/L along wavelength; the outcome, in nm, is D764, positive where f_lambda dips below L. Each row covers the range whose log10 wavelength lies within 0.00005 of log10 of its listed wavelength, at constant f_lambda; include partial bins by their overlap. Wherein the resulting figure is 0.45 nm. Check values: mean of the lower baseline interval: 45.1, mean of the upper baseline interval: 46.3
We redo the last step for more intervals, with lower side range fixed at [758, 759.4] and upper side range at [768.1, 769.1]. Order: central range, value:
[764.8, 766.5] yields 0.101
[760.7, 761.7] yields 0.061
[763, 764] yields 0.056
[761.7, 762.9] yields 0.117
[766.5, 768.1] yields -0.056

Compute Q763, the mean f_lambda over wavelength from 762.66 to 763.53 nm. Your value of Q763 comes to 42.3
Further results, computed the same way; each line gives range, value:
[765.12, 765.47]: 44.1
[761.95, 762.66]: 38.8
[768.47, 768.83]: 46.2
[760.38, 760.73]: 43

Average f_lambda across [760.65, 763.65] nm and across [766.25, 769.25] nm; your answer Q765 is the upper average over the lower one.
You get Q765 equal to 1.11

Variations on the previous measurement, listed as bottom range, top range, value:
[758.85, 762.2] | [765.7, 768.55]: 1.03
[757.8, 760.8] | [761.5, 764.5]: 0.92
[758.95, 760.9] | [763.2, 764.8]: 0.95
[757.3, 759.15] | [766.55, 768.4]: 1.05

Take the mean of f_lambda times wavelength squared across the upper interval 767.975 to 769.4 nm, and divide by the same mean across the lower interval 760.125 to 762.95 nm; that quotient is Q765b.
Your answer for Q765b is 1.11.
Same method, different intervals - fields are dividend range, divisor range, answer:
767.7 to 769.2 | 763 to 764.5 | 1.10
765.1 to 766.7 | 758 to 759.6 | 0.98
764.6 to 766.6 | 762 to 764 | 1.03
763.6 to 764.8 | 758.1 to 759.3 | 0.99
